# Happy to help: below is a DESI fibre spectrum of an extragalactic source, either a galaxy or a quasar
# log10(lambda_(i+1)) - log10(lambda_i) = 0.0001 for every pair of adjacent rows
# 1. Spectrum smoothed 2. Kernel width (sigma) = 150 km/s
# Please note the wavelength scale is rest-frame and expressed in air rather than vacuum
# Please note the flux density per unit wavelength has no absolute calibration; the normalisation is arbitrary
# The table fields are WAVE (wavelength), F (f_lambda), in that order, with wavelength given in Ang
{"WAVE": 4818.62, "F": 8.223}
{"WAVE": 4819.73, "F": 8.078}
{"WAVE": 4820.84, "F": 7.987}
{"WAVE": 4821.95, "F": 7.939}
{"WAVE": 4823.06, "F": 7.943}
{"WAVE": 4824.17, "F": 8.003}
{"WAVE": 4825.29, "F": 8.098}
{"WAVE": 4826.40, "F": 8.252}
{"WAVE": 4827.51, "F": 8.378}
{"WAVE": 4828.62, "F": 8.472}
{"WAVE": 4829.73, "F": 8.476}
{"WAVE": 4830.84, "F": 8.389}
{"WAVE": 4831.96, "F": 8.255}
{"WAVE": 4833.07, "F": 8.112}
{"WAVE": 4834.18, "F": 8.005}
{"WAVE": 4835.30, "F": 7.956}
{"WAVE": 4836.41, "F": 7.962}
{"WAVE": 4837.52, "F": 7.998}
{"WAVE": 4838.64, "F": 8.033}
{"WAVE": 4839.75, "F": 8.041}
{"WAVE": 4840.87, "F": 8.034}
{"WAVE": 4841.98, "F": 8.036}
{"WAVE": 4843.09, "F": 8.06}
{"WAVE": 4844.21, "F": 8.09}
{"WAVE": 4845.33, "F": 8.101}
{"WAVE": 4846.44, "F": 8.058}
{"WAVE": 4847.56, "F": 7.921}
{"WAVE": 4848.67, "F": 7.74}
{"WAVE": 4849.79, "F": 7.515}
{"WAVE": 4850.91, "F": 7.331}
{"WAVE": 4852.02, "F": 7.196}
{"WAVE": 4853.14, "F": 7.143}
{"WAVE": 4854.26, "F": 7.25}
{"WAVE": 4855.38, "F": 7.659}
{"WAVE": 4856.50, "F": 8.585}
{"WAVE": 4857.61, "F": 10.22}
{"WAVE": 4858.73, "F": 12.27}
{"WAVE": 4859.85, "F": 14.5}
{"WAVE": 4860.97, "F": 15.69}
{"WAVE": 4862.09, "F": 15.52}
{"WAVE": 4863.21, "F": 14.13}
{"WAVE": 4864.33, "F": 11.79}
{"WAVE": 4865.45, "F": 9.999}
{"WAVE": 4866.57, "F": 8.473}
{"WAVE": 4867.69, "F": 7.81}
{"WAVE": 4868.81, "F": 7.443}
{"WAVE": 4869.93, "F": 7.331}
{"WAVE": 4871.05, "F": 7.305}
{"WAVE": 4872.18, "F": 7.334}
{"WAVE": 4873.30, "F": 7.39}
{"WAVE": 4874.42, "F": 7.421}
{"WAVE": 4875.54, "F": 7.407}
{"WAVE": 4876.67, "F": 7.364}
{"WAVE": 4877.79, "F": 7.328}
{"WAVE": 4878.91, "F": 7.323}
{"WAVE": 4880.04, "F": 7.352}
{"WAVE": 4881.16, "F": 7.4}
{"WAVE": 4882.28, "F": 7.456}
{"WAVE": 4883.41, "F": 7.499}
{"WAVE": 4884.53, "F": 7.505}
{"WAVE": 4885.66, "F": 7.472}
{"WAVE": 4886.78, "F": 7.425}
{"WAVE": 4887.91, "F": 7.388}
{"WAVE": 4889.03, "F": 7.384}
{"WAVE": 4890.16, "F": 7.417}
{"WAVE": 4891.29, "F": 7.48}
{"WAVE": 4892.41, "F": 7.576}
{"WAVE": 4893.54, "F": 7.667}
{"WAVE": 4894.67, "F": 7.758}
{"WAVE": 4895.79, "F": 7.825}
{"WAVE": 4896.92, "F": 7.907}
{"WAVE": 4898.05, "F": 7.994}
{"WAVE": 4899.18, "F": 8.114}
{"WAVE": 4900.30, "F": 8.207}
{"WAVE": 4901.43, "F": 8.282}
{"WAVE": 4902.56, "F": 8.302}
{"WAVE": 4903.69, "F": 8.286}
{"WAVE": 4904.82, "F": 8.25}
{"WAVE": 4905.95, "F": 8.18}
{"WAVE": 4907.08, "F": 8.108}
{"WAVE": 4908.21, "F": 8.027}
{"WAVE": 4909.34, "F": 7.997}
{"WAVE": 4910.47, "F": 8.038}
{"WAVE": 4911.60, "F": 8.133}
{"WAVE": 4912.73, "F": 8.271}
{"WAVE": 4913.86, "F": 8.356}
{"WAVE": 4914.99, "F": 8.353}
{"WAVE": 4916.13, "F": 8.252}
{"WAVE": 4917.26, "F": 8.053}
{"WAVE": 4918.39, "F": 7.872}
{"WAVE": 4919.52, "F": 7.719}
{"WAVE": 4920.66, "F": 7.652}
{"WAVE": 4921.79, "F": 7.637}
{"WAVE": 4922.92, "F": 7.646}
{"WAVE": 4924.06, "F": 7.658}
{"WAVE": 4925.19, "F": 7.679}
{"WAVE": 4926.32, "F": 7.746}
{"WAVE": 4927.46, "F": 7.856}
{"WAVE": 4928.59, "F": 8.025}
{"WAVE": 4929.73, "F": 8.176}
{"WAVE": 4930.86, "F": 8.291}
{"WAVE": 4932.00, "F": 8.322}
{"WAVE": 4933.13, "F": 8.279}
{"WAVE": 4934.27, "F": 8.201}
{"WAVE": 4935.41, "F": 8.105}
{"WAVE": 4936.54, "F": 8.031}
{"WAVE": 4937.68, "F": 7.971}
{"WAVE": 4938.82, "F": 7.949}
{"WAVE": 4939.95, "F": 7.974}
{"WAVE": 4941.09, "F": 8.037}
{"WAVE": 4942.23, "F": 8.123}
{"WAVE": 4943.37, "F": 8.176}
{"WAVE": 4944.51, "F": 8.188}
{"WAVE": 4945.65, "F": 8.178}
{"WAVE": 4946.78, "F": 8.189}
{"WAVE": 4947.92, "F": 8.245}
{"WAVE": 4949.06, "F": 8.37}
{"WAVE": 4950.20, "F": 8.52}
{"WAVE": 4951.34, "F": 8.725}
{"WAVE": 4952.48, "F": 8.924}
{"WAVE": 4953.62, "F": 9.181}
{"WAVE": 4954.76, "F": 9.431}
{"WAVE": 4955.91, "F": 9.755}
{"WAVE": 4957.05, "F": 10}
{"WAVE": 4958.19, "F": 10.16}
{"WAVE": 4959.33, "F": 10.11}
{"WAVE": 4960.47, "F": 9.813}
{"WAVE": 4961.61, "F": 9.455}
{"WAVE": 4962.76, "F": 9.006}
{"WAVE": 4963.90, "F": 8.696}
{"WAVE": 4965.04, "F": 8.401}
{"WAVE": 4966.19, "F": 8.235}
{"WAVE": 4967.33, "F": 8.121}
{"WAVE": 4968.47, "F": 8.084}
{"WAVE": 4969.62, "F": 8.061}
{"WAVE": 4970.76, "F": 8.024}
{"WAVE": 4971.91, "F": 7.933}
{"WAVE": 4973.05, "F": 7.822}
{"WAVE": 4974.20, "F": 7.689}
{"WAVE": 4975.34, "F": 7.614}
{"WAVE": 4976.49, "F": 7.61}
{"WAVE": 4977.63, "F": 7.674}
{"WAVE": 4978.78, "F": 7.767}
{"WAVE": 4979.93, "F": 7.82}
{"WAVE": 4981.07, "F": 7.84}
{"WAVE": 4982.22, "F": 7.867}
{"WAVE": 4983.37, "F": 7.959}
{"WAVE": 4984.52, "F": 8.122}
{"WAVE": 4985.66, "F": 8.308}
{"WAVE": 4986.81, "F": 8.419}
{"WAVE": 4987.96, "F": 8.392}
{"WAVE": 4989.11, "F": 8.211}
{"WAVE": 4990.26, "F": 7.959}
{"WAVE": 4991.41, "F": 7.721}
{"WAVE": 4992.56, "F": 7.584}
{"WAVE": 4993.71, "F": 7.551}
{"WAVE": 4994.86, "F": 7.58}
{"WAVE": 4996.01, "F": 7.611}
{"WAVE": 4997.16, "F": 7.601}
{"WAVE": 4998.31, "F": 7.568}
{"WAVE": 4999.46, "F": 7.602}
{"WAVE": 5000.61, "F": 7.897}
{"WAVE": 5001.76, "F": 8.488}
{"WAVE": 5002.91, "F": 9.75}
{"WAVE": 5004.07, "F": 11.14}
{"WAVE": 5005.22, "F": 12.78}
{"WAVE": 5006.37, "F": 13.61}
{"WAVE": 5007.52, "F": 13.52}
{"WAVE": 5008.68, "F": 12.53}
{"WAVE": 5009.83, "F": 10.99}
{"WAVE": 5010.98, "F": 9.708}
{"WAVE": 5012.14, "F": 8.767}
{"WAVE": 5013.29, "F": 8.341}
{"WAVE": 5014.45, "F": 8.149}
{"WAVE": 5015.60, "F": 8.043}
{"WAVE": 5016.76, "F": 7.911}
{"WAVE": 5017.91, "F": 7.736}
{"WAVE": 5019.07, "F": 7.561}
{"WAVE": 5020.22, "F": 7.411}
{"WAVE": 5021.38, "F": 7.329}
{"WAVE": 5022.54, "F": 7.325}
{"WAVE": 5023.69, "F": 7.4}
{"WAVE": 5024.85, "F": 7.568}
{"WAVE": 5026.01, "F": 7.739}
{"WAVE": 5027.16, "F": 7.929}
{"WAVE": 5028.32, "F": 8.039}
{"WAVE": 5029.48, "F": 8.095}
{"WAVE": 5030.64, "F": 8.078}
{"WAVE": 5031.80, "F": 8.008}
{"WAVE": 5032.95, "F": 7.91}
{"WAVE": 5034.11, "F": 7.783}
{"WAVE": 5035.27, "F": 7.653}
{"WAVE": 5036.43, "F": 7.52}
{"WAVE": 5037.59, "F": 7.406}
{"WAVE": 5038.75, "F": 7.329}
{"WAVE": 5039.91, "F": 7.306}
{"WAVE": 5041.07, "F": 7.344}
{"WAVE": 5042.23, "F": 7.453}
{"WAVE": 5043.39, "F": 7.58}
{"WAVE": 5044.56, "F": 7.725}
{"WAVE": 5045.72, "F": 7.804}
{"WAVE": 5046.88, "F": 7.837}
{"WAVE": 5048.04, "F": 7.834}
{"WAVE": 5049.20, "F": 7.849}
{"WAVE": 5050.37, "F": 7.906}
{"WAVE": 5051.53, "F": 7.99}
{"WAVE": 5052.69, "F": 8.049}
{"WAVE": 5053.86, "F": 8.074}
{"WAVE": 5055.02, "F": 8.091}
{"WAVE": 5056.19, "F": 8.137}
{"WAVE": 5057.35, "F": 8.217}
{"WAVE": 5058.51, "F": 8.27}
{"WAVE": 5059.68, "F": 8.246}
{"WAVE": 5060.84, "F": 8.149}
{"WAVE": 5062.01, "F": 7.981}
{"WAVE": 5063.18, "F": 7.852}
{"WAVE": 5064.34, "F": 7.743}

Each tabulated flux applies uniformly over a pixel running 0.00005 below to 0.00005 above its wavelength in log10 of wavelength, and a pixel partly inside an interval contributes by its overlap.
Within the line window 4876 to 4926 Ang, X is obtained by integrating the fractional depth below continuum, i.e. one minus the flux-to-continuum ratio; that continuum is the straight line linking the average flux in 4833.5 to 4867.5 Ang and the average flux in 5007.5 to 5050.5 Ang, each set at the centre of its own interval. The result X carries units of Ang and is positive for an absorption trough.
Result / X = 6.16 Ang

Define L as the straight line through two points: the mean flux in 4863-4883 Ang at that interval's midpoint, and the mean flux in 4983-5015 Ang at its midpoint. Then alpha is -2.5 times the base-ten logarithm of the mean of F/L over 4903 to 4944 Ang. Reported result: 0.060 mag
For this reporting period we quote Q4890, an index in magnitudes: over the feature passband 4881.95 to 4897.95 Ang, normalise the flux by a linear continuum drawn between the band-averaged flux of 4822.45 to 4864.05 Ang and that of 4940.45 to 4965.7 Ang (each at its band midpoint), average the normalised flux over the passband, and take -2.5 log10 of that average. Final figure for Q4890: 0.18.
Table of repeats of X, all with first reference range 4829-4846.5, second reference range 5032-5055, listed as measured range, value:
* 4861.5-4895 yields -0.7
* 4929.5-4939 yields -0.3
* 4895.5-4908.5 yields -0.2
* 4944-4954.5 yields -0.8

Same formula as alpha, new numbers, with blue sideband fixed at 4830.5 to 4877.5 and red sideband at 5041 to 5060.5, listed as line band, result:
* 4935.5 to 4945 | 0.05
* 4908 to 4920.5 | 0.06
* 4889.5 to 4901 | 0.11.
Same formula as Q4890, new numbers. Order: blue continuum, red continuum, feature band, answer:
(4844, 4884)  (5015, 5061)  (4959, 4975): -0.04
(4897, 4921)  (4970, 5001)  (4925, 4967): -0.08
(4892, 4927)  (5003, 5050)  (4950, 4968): -0.12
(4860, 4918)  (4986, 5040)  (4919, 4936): 0.06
